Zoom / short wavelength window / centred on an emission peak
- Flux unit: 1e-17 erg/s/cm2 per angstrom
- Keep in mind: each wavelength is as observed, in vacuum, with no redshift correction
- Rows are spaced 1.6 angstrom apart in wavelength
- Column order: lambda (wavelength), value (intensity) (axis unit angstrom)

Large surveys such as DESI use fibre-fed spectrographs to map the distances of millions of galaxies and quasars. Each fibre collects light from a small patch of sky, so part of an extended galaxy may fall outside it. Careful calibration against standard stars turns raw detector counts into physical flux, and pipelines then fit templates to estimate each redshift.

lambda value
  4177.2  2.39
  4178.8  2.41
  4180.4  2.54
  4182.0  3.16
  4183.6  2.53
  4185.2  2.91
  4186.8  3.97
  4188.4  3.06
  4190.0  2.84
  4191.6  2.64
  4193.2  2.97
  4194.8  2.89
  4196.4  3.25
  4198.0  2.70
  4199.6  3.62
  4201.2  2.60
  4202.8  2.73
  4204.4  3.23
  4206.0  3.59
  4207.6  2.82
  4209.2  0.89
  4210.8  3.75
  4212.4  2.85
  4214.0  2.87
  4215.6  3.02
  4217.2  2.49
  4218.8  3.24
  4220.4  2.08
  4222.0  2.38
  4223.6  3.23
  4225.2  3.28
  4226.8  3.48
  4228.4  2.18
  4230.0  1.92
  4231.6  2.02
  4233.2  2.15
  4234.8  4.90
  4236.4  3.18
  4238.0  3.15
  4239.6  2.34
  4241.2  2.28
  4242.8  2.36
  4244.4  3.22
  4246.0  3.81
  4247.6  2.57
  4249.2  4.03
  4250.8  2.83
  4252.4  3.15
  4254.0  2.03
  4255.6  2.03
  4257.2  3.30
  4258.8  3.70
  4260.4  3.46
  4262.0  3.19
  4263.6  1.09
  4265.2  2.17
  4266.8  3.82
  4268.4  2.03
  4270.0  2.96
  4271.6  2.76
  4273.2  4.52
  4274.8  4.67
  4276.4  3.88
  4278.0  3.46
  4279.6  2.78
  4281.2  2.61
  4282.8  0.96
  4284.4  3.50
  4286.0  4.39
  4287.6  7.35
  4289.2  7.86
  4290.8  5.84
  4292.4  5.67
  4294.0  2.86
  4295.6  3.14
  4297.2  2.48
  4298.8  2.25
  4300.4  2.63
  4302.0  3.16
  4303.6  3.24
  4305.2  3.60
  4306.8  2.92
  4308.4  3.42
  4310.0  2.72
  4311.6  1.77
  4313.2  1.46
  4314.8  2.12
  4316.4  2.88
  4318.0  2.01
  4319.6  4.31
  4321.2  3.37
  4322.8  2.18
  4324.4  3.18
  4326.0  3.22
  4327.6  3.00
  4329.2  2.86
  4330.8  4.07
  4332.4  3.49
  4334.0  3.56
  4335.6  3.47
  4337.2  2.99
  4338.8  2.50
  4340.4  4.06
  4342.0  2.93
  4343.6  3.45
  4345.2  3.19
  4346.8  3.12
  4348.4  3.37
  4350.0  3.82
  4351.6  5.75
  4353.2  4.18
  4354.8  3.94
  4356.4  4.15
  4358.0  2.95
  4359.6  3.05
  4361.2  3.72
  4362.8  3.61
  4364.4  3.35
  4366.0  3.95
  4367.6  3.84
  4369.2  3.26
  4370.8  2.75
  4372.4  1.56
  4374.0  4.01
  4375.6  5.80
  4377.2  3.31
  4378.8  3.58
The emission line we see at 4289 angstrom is [O II]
